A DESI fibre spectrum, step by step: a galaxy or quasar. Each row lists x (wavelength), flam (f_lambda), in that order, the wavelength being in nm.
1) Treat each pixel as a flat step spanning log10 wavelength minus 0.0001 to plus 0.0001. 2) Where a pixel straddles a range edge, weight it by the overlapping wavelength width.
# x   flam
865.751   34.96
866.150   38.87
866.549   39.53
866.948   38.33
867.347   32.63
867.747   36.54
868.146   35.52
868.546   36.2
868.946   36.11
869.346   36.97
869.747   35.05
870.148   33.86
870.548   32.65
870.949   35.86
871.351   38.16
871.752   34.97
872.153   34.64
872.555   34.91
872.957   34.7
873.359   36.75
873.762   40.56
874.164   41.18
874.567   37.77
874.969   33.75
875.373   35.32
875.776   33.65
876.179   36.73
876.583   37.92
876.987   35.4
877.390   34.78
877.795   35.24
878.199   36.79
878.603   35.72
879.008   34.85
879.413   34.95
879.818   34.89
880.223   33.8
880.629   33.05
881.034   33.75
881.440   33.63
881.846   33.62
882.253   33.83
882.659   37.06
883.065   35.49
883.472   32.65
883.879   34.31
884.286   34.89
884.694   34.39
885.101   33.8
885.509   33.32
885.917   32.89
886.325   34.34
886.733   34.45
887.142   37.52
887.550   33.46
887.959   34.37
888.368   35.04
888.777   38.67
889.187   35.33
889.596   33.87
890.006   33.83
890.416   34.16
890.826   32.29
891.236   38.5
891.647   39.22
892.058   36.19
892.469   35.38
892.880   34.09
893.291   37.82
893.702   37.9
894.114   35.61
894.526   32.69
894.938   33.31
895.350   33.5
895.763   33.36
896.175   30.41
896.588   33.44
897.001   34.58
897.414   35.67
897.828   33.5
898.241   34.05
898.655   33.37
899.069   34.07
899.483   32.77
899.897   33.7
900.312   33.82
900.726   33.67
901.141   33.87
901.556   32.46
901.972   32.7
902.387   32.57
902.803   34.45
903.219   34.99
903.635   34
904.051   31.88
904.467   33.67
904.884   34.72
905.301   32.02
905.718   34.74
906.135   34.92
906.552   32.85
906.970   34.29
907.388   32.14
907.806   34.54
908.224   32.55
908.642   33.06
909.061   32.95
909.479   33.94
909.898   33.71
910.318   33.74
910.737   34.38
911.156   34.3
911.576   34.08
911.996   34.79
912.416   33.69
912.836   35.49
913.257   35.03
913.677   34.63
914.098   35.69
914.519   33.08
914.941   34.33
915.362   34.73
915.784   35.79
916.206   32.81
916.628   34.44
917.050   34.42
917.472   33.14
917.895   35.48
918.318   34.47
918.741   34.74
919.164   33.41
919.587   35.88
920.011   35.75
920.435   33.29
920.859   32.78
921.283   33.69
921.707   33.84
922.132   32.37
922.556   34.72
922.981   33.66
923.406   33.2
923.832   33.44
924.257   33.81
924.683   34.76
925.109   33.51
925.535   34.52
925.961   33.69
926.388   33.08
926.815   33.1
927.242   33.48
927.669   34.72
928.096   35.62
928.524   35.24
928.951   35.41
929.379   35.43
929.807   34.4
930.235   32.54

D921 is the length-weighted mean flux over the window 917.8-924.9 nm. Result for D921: 34.1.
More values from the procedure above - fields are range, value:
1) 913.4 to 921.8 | 34.3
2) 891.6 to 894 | 36.6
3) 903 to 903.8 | 34.5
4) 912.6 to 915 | 34.7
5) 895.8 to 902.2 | 33.5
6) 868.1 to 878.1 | 36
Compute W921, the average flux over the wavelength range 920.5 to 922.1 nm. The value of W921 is 33.3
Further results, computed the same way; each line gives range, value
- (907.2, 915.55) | 34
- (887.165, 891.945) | 35.4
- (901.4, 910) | 33.5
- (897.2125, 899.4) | 34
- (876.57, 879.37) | 35.6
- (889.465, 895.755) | 35.2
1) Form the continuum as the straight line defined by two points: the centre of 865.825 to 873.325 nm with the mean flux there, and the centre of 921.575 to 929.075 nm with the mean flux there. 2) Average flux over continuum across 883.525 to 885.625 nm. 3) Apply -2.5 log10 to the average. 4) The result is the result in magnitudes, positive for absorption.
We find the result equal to 0.041 mag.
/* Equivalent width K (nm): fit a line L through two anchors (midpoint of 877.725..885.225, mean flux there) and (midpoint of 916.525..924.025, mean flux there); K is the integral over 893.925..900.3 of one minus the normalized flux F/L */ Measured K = 0.14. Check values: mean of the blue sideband 34.6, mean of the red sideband 34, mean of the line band 33.6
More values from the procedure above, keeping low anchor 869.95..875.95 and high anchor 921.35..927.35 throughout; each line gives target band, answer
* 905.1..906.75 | 0.04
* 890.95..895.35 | -0.11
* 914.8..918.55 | -0.04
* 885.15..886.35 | 0.07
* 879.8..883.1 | 0.12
